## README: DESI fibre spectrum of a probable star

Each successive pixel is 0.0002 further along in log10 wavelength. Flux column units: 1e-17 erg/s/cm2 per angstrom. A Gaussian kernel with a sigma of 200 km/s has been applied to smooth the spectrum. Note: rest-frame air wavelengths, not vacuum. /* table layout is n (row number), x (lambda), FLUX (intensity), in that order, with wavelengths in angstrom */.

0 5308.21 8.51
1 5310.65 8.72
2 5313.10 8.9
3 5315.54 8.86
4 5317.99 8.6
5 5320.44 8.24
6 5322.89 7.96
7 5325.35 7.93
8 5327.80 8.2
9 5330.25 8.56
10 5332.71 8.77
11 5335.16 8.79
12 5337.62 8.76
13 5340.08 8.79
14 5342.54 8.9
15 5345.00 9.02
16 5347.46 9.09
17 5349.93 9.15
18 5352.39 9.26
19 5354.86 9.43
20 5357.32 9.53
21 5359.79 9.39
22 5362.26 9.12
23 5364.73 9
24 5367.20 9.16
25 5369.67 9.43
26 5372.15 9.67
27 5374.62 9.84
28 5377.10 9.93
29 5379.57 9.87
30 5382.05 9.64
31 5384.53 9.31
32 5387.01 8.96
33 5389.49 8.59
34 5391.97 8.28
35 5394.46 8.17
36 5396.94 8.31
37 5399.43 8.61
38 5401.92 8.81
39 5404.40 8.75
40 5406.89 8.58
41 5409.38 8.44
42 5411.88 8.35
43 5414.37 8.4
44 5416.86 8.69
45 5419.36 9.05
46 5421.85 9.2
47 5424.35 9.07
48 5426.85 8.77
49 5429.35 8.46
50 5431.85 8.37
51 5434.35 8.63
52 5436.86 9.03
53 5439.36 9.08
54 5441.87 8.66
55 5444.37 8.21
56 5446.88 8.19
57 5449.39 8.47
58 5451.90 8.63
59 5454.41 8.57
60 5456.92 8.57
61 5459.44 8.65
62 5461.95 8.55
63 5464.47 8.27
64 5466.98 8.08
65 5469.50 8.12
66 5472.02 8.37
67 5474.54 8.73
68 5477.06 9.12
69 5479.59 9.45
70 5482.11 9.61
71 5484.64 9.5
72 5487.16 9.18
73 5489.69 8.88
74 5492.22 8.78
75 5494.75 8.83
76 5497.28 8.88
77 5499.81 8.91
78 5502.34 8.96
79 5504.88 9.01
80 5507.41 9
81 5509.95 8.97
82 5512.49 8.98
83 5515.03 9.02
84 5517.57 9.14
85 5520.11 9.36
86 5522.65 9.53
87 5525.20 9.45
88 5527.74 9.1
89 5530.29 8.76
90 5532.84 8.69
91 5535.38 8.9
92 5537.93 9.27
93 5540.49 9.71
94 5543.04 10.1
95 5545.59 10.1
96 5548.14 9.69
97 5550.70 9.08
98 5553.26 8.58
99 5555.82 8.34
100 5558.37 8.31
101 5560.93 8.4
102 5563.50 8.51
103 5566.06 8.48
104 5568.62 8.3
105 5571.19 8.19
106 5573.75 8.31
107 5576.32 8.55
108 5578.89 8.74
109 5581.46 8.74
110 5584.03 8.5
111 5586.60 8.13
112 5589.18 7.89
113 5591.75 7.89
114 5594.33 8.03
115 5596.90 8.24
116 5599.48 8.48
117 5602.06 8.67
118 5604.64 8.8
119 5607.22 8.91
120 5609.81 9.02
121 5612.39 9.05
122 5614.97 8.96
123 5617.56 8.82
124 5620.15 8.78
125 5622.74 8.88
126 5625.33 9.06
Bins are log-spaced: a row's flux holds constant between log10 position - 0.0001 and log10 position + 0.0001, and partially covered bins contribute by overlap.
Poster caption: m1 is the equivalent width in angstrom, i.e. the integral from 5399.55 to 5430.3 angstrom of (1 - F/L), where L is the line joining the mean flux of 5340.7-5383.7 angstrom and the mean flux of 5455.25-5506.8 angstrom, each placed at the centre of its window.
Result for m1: 1.4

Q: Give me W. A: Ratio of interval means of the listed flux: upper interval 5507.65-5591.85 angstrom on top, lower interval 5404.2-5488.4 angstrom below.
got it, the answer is 1.02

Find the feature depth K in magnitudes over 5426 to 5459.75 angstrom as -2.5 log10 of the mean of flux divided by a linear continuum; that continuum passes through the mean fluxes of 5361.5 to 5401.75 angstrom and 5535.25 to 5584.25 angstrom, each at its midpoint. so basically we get 0.05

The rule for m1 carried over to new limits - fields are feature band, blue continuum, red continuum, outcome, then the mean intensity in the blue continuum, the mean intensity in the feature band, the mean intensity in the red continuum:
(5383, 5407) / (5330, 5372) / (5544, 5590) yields 0.92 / 9.09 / 8.65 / 8.62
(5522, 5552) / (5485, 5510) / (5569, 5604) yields -2.34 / 8.96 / 9.36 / 8.34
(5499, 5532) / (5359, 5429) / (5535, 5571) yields -0.47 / 8.97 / 9.09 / 8.96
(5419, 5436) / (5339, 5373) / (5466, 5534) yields 0.58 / 9.21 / 8.78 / 8.98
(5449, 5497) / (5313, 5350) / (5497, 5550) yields 1.61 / 8.63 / 8.76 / 9.22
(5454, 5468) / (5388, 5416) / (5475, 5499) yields 0.75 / 8.49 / 8.45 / 9.12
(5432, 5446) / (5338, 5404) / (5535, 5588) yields 0.50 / 9.12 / 8.68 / 8.8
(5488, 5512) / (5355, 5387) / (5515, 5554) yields 1.06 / 9.47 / 8.92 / 9.3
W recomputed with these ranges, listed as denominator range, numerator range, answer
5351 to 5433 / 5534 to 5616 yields 0.97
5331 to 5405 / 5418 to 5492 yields 0.96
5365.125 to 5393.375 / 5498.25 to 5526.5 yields 0.98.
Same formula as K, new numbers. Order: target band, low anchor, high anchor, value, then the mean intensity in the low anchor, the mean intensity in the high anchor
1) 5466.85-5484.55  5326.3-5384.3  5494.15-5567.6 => 0.03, 9.18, 9.04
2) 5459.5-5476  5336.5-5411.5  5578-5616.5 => 0.06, 9.05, 8.54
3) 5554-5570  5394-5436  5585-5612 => 0.01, 8.64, 8.43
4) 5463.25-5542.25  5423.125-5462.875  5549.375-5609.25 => -0.06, 8.62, 8.44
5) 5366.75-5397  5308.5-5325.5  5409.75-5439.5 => -0.07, 8.49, 8.74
